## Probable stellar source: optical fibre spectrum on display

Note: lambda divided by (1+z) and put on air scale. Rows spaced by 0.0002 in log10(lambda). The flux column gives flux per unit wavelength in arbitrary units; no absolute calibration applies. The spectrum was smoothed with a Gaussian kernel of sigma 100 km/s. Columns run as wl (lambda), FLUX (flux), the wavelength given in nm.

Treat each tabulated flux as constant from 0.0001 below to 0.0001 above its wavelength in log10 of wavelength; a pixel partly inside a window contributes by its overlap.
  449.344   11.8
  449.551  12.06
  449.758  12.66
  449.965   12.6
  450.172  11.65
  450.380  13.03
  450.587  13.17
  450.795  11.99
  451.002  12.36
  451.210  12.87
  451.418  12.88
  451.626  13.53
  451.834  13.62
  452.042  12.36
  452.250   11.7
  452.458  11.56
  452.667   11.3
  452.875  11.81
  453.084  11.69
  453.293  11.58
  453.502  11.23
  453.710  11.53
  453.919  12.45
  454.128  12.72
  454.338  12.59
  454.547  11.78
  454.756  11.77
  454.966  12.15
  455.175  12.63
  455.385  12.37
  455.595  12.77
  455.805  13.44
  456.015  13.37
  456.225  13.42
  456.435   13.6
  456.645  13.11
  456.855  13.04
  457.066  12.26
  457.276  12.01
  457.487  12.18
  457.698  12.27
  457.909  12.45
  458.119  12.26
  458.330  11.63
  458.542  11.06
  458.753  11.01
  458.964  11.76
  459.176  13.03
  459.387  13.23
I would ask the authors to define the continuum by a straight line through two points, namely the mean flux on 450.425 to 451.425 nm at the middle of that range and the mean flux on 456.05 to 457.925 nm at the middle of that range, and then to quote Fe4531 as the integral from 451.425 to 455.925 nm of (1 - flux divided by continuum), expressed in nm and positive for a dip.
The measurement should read 0.16 nm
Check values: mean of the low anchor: 12.7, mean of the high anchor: 12.7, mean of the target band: 12.2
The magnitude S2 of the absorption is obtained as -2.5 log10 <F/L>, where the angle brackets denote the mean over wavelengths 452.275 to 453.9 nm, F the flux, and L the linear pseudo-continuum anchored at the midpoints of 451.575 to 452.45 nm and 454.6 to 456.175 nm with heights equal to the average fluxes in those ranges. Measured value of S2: 0.09 mag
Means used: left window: 12.6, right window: 12.6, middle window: 11.6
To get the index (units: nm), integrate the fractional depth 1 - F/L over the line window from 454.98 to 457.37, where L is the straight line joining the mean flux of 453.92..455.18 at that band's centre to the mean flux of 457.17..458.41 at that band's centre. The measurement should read -0.13 nm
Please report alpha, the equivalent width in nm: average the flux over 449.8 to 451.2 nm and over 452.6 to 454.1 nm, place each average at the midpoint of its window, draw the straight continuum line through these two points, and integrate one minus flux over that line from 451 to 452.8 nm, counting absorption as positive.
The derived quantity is -0.049 nm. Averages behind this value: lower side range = 12.5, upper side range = 11.7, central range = 12.5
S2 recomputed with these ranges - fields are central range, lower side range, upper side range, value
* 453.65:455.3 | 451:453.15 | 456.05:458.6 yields 0.02 mag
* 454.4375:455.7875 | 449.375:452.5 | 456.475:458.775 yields 0.00 mag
